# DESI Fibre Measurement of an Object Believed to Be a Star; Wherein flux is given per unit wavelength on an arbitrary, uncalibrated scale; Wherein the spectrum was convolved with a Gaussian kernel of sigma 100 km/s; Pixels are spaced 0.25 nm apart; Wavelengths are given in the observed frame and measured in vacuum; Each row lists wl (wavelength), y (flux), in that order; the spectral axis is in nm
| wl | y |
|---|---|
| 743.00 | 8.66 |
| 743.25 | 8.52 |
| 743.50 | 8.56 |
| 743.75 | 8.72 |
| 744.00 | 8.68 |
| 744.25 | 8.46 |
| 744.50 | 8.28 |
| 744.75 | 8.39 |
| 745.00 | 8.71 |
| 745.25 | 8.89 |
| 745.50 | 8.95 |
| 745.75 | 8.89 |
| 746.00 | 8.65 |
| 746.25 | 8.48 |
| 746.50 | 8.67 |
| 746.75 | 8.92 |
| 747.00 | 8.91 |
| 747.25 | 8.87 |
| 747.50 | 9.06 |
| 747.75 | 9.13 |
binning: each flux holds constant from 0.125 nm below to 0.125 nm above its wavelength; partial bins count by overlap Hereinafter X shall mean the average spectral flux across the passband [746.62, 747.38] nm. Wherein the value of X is 8.9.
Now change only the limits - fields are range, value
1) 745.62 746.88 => 8.72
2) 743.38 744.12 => 8.65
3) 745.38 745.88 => 8.92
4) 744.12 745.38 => 8.55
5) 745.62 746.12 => 8.77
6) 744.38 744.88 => 8.34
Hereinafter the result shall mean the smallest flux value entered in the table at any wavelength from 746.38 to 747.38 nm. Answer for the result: 8.67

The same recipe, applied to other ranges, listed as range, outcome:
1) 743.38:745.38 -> 8.28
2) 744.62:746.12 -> 8.39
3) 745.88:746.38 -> 8.48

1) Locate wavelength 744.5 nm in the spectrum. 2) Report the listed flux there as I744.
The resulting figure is 8.28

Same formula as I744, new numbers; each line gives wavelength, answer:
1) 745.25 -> 8.89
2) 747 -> 8.91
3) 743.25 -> 8.52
